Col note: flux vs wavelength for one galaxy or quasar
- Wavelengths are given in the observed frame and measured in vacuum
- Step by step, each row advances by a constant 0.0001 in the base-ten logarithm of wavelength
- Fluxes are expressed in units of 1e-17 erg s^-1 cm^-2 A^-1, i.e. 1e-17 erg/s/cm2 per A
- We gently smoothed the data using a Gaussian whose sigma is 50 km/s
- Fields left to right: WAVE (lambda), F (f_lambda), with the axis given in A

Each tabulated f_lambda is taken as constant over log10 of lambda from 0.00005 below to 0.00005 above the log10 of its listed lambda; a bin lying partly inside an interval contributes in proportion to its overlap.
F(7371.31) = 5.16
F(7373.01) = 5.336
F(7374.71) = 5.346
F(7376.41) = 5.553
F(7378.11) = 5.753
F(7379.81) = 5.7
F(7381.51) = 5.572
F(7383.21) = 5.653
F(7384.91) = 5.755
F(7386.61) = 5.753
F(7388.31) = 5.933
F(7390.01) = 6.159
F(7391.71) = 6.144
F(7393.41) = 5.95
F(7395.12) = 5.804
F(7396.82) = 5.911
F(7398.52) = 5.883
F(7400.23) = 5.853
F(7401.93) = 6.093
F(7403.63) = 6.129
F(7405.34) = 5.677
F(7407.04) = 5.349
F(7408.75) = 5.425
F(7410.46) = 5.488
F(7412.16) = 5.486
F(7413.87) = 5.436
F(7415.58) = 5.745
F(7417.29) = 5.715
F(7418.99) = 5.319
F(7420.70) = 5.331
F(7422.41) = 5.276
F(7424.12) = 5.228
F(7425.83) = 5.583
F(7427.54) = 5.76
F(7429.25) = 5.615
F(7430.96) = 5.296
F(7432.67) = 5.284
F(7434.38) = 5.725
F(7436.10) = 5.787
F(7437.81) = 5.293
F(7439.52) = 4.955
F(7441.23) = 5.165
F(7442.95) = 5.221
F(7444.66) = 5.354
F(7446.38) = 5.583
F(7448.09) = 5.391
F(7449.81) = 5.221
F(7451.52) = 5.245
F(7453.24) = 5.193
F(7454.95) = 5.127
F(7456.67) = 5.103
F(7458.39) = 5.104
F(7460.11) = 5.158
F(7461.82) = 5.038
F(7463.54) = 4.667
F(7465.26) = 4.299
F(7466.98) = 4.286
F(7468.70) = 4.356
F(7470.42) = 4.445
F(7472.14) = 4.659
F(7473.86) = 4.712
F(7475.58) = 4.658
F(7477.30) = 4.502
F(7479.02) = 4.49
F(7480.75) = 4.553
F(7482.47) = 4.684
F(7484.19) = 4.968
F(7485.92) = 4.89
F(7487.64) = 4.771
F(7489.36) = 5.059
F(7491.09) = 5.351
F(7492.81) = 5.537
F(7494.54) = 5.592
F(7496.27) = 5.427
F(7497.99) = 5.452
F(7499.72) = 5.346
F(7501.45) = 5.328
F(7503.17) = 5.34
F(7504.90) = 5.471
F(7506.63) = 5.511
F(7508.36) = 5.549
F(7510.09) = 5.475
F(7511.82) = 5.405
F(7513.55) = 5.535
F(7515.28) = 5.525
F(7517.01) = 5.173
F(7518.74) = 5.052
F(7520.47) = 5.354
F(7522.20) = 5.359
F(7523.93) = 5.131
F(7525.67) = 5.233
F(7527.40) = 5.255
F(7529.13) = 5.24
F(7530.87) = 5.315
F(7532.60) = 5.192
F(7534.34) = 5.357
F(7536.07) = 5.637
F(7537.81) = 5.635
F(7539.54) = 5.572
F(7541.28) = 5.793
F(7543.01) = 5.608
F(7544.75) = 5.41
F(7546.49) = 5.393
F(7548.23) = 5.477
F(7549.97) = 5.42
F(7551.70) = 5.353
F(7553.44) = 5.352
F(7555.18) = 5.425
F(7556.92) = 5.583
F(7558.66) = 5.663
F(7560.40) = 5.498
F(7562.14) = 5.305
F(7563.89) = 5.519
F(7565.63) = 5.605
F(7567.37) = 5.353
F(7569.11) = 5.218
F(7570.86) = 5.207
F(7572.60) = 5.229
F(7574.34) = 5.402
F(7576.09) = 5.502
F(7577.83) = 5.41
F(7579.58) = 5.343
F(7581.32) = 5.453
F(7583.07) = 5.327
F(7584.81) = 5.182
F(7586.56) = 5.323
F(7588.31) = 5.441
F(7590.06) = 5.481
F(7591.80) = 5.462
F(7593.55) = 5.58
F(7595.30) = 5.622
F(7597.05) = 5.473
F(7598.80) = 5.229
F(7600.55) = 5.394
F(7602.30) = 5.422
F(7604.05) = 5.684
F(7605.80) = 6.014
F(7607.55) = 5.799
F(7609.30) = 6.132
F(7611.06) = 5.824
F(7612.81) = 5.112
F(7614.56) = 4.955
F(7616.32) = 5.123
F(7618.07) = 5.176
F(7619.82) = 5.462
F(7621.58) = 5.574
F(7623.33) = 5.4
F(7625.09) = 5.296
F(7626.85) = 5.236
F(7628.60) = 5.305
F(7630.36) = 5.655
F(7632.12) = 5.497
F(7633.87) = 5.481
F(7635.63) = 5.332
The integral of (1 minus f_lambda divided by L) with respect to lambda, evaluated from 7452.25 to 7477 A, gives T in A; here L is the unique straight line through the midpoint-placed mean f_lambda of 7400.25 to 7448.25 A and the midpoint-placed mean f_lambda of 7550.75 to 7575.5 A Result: 3.2 A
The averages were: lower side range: 5.5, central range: 4.77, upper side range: 5.41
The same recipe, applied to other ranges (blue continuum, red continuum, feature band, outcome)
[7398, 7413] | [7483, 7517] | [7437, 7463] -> 1.54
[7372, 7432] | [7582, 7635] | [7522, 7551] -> 0.58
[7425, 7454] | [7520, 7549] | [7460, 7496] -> 4.02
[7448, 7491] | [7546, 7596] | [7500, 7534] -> -1.60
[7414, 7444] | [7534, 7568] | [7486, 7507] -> 0.54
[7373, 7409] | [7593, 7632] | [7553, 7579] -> 0.56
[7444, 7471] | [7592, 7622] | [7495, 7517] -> -1.25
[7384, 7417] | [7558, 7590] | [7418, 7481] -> 6.55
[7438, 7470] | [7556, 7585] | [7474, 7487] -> 1.09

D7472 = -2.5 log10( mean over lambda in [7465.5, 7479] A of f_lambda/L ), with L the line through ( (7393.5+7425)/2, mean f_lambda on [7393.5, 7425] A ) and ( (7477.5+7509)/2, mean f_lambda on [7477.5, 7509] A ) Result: 0.17 mag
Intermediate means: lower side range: 5.63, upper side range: 5.17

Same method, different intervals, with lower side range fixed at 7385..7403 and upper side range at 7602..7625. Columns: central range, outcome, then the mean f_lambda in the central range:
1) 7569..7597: 0.03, 5.39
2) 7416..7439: 0.08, 5.48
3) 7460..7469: 0.25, 4.61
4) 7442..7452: 0.10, 5.34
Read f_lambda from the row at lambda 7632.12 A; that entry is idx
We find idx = 5.497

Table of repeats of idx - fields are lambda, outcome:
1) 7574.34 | 5.402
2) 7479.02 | 4.49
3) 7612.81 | 5.112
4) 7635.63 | 5.332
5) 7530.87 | 5.315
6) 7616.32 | 5.123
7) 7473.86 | 4.712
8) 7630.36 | 5.655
